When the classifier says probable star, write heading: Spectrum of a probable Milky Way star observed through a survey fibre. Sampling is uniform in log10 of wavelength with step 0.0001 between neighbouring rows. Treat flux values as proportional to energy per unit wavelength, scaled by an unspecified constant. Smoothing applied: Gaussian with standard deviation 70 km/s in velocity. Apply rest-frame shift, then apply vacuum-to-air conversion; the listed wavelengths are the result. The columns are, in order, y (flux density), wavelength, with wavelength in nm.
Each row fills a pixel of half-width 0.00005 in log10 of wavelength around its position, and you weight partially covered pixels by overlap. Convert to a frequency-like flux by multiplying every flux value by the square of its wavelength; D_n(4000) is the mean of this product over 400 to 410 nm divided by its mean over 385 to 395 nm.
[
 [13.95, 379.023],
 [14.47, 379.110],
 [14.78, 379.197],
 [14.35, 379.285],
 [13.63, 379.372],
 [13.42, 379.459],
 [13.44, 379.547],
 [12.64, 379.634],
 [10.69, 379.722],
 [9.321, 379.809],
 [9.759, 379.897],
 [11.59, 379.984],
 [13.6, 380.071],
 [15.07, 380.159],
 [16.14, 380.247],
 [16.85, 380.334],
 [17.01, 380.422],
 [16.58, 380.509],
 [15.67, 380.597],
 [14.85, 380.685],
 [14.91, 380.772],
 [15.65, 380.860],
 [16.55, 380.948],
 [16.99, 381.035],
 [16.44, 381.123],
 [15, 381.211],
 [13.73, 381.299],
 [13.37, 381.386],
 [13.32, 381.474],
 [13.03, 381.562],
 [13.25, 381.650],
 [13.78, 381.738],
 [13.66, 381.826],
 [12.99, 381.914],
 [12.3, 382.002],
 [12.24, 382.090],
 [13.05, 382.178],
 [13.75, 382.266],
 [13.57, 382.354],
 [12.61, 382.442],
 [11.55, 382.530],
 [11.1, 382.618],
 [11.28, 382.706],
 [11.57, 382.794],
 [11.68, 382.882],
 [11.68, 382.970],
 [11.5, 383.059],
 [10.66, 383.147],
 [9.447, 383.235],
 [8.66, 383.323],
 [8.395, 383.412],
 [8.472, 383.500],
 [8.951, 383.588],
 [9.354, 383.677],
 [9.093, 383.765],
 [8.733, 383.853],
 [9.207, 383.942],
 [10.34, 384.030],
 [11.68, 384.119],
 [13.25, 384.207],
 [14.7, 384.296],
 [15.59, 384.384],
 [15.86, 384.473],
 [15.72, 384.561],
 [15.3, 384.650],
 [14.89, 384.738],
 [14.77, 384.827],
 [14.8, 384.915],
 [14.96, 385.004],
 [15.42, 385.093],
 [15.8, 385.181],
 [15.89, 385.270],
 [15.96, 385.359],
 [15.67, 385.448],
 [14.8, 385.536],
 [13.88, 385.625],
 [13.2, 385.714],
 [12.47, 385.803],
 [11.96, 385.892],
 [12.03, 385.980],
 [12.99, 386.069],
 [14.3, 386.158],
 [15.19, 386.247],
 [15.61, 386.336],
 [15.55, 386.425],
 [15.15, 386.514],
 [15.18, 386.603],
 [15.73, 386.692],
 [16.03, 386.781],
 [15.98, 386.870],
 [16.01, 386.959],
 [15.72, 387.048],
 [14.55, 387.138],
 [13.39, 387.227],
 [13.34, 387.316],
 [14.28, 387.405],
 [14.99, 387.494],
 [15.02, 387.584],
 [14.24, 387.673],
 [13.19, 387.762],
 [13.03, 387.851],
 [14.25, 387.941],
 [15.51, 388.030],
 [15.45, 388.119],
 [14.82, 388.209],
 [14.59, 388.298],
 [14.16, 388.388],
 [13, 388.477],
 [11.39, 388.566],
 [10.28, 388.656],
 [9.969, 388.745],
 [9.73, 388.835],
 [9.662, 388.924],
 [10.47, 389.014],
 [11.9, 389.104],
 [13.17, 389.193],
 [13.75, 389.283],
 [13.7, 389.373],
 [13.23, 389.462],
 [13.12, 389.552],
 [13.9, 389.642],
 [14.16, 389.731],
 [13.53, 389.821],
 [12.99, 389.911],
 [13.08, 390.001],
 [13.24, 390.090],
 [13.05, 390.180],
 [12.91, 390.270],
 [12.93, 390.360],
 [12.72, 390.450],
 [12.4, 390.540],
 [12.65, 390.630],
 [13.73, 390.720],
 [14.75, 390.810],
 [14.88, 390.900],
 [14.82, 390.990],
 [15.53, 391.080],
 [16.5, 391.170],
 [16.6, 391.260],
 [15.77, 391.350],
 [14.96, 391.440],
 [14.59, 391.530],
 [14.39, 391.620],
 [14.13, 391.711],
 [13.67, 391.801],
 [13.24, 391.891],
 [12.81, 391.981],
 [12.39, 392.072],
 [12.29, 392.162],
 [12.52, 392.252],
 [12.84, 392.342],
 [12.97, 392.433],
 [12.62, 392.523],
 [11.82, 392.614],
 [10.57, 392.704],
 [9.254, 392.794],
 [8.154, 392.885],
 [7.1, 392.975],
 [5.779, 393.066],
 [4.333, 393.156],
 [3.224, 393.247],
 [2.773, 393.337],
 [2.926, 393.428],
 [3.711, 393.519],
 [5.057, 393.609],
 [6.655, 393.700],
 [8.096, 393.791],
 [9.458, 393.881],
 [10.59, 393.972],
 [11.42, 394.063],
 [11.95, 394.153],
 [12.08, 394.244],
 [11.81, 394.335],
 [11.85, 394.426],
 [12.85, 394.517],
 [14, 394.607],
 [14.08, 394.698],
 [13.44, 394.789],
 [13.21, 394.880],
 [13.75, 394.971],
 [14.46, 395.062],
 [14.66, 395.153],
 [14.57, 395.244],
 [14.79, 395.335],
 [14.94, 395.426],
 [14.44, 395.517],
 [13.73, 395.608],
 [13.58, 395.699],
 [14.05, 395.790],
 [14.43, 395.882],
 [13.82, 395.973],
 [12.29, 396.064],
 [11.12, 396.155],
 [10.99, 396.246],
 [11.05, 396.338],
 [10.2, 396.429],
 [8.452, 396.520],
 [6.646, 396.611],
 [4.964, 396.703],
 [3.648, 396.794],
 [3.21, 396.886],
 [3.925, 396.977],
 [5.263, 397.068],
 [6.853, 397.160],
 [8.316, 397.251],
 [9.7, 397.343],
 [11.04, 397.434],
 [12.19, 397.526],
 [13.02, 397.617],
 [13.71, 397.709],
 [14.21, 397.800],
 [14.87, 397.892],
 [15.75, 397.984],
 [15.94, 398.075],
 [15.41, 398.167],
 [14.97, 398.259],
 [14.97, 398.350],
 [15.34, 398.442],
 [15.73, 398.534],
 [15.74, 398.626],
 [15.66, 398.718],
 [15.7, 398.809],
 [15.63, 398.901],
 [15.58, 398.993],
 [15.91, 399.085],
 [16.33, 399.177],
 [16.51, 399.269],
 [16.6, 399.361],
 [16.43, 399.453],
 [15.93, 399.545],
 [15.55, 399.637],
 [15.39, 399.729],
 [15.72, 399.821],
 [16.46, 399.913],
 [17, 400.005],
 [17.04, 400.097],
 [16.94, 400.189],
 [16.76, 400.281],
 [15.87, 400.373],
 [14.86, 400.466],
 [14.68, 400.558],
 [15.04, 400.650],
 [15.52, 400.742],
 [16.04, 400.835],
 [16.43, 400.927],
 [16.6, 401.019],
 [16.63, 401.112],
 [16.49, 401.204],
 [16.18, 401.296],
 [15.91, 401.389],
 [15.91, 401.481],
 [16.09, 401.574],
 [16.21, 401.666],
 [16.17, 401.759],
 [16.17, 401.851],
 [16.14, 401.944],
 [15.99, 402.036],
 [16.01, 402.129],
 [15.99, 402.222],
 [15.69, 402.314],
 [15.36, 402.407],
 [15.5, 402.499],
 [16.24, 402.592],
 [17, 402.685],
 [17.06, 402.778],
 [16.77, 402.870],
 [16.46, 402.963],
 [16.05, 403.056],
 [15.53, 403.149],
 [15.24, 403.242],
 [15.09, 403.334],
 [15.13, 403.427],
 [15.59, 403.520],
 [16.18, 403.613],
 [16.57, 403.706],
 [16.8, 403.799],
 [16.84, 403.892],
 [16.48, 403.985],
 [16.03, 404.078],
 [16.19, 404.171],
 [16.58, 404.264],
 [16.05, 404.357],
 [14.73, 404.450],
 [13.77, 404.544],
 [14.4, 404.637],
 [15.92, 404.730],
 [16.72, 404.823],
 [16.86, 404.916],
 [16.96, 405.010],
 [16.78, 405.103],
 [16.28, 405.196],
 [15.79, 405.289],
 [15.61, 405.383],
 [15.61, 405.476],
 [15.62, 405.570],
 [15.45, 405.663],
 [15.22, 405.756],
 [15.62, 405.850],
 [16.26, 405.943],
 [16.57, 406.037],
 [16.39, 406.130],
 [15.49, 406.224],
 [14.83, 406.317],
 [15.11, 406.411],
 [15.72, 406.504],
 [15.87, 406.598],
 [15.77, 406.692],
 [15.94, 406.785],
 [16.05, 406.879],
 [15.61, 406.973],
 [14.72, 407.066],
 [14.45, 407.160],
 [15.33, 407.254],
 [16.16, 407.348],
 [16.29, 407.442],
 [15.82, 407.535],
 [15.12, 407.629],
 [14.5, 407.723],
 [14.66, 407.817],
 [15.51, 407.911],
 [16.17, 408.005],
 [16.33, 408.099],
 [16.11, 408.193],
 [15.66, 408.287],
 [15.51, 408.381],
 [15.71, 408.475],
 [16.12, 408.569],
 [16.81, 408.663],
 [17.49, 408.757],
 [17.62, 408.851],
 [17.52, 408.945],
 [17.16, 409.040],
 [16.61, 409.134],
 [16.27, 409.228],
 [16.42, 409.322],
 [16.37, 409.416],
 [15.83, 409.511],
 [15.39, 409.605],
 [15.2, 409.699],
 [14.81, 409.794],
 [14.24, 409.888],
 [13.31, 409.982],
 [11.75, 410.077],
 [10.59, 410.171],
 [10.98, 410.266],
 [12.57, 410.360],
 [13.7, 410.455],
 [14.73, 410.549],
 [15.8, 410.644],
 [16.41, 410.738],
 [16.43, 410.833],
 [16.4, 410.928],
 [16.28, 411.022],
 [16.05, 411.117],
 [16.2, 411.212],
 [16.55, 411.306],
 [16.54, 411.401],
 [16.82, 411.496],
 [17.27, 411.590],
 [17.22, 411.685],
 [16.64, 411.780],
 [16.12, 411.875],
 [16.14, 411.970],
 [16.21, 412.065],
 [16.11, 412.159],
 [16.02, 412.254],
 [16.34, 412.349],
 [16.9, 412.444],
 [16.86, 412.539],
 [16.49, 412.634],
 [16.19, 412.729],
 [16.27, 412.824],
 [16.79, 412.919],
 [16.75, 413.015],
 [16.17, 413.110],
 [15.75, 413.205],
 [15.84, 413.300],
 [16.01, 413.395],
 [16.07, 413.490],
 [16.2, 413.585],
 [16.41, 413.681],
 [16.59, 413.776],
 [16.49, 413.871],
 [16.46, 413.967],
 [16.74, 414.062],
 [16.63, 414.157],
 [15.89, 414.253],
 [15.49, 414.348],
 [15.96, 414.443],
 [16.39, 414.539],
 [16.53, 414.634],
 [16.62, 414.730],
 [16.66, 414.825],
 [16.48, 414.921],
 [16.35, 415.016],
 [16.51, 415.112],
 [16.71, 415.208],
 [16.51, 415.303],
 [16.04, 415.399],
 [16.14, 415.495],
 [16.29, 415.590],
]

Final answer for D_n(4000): 1.4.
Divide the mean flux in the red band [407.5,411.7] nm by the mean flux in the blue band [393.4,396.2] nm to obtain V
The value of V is 1.30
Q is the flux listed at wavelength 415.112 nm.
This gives 16.51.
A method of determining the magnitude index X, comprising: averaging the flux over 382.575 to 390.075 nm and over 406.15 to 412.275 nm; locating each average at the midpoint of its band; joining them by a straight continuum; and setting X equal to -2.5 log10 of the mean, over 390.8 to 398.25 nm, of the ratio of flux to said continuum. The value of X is 0.23 mag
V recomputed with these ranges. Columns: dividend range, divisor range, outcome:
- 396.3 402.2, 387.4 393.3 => 1.10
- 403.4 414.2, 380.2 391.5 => 1.17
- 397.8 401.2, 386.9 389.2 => 1.19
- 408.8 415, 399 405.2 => 0.99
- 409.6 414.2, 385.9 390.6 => 1.16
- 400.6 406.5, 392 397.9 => 1.53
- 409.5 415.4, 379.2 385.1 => 1.22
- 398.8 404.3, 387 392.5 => 1.19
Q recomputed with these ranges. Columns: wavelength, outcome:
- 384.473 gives 15.86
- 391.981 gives 12.81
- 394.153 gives 11.95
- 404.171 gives 16.19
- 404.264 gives 16.58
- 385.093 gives 15.42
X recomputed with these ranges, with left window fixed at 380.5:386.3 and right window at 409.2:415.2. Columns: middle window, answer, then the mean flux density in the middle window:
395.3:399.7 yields 0.14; 12.7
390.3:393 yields 0.06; 13.2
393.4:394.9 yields 0.36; 10.2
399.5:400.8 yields -0.08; 15.9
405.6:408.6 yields -0.02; 15.6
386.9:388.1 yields -0.07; 14.5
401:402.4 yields -0.09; 16.1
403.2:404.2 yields -0.07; 16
